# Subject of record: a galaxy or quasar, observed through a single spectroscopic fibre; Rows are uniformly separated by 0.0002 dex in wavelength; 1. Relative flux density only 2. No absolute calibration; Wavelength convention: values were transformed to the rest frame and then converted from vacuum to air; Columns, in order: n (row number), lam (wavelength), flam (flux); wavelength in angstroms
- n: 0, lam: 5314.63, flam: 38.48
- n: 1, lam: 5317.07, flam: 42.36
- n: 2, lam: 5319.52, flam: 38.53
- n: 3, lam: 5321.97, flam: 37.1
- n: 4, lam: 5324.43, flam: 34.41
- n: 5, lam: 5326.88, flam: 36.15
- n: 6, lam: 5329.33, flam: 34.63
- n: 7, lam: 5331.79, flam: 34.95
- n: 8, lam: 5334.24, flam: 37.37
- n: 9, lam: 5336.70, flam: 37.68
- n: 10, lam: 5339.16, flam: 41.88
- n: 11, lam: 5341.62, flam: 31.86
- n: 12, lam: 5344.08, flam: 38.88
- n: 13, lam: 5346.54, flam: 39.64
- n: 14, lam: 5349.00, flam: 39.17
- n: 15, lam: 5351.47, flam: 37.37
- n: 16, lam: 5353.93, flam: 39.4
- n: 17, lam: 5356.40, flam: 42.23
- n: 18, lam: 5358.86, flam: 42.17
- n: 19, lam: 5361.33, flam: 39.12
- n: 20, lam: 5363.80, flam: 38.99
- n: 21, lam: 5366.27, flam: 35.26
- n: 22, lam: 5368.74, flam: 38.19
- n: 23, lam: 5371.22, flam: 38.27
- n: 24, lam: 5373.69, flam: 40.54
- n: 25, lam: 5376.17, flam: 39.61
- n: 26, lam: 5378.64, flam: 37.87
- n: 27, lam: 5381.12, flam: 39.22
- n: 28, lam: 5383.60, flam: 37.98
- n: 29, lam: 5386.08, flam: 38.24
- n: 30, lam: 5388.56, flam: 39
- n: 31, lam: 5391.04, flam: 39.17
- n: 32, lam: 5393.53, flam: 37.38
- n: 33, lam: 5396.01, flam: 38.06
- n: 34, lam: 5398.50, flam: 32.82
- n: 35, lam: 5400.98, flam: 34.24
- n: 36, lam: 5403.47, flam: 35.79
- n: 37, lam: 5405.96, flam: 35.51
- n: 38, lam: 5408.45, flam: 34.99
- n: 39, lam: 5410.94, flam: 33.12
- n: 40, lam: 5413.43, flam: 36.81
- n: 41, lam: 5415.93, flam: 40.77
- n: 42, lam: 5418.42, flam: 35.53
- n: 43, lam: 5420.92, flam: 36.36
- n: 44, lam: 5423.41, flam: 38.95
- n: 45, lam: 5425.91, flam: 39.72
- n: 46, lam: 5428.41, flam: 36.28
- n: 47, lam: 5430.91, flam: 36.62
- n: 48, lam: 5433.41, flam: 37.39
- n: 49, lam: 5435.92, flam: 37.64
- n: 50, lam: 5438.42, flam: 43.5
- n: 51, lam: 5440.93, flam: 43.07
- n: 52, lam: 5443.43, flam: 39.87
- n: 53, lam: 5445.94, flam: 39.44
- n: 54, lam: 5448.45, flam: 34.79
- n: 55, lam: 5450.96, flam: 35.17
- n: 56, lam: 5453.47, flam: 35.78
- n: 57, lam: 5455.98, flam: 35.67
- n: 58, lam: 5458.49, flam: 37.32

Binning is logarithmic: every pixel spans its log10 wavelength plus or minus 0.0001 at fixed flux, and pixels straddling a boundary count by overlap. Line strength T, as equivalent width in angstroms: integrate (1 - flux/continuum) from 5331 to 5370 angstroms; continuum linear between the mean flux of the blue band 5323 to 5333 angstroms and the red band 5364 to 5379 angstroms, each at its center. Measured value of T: -1.8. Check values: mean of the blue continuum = 35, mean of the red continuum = 38.4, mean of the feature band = 38.4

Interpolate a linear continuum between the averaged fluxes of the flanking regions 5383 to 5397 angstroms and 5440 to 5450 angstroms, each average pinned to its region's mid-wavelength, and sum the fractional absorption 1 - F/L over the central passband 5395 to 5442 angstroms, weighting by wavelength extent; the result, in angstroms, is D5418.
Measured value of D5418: 1.8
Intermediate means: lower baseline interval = 38.3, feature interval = 37.2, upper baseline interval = 39.1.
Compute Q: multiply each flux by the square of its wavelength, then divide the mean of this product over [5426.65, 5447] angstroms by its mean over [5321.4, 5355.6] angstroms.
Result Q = 1.1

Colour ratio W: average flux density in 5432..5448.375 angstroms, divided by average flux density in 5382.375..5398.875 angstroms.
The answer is 1.1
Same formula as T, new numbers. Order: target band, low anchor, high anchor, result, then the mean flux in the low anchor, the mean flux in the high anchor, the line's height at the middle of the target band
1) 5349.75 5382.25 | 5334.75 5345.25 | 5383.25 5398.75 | -1.24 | 37.5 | 37.8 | 37.7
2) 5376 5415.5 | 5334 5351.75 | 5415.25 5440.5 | 1.42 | 38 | 38.4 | 38.2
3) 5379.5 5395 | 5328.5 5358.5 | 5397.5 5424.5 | -0.76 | 38.1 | 35.9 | 36.7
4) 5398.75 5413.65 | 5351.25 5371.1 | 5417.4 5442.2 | 1.51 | 39.1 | 38.5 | 38.7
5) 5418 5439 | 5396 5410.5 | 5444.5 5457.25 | -1.37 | 34.9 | 36.2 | 35.6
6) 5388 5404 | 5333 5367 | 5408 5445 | 0.74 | 38.7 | 38.1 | 38.4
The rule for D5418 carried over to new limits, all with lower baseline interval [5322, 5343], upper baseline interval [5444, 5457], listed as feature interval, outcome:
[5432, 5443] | -1.20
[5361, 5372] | -0.49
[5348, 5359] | -1.11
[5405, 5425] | -0.14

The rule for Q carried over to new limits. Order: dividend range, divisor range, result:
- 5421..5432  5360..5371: 1.02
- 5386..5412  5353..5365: 0.91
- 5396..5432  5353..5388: 0.94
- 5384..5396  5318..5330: 1.08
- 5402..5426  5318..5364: 0.99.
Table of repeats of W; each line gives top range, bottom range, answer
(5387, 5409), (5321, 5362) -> 0.96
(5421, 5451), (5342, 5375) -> 0.99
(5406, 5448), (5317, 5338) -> 1.03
